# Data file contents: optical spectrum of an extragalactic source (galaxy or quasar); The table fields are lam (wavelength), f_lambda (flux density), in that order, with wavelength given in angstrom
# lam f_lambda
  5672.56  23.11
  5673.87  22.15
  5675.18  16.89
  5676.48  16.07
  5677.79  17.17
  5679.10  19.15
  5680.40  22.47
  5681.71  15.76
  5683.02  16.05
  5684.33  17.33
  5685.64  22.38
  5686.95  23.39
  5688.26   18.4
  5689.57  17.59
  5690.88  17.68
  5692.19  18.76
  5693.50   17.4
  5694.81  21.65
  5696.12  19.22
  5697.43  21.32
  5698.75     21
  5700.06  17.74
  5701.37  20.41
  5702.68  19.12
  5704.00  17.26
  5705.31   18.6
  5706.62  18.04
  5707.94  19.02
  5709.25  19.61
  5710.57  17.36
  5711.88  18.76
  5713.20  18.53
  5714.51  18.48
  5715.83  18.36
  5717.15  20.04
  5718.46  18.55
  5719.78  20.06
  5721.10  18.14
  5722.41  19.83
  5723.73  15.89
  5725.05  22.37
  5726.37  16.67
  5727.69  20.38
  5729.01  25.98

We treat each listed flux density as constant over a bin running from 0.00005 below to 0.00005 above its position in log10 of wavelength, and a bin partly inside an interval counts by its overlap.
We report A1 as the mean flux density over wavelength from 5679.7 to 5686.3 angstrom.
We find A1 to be 18.8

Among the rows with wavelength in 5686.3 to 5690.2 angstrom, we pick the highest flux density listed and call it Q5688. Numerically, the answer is 23.39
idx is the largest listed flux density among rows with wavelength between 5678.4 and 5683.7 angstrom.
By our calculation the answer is 22.47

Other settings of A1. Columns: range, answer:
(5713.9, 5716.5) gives 18.4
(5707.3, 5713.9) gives 18.7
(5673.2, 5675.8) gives 19.5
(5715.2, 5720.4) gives 19.3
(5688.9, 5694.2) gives 17.9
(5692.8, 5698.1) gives 19.9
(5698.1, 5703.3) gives 19.6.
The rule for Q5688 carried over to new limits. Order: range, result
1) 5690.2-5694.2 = 18.76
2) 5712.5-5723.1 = 20.06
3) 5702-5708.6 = 19.12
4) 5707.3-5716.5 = 19.61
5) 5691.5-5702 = 21.65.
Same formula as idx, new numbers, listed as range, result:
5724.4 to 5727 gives 22.37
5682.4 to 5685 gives 17.33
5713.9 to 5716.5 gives 18.48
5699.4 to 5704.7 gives 20.41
